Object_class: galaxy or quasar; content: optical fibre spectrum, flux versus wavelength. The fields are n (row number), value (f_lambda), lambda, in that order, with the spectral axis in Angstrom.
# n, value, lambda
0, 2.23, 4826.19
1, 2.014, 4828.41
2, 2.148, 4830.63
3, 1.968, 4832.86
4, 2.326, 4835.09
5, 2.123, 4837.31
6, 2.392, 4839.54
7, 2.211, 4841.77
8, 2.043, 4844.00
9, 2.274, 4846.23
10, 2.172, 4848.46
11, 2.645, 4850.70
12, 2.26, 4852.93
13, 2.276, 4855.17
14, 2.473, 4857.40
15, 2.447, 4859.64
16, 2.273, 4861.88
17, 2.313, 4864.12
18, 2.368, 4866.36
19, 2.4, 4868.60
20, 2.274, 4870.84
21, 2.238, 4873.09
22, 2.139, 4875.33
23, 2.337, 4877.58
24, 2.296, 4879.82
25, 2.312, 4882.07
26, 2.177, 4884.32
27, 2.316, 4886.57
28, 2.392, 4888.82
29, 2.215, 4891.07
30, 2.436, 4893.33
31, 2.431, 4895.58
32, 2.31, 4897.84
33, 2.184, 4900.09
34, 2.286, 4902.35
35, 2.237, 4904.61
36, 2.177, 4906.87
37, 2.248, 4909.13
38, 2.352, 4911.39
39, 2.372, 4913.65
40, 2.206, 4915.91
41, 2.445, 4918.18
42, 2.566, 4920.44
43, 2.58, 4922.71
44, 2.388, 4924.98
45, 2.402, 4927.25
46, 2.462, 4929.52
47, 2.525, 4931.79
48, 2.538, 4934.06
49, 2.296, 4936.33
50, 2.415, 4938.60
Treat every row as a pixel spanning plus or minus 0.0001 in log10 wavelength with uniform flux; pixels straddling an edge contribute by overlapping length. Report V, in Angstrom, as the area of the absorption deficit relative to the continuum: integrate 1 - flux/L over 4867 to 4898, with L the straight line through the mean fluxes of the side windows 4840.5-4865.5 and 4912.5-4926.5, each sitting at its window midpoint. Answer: 0.72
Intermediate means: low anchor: 2.31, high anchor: 2.43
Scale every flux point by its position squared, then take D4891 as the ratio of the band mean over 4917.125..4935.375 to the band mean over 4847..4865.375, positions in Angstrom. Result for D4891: 1.1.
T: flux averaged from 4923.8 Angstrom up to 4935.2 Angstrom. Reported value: 2.46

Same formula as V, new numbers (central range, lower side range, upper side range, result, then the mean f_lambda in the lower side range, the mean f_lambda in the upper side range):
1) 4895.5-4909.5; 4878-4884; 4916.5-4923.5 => 0.9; 2.29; 2.5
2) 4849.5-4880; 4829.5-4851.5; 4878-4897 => -0.9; 2.22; 2.32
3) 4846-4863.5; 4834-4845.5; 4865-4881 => -0.8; 2.22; 2.29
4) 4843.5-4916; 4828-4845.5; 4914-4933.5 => -0.1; 2.16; 2.45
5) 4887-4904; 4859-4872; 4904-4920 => 0.0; 2.34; 2.31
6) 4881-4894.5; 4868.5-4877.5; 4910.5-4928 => 0.0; 2.25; 2.41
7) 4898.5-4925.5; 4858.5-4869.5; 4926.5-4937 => 1.0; 2.36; 2.45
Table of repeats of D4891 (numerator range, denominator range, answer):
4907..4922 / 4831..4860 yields 1.07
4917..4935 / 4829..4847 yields 1.18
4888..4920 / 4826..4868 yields 1.05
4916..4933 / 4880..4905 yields 1.08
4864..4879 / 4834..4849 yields 1.05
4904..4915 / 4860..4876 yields 1.01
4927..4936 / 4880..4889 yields 1.10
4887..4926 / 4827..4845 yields 1.12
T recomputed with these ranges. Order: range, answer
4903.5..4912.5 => 2.25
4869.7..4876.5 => 2.22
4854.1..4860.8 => 2.4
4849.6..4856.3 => 2.4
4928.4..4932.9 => 2.49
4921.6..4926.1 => 2.48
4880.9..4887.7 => 2.27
